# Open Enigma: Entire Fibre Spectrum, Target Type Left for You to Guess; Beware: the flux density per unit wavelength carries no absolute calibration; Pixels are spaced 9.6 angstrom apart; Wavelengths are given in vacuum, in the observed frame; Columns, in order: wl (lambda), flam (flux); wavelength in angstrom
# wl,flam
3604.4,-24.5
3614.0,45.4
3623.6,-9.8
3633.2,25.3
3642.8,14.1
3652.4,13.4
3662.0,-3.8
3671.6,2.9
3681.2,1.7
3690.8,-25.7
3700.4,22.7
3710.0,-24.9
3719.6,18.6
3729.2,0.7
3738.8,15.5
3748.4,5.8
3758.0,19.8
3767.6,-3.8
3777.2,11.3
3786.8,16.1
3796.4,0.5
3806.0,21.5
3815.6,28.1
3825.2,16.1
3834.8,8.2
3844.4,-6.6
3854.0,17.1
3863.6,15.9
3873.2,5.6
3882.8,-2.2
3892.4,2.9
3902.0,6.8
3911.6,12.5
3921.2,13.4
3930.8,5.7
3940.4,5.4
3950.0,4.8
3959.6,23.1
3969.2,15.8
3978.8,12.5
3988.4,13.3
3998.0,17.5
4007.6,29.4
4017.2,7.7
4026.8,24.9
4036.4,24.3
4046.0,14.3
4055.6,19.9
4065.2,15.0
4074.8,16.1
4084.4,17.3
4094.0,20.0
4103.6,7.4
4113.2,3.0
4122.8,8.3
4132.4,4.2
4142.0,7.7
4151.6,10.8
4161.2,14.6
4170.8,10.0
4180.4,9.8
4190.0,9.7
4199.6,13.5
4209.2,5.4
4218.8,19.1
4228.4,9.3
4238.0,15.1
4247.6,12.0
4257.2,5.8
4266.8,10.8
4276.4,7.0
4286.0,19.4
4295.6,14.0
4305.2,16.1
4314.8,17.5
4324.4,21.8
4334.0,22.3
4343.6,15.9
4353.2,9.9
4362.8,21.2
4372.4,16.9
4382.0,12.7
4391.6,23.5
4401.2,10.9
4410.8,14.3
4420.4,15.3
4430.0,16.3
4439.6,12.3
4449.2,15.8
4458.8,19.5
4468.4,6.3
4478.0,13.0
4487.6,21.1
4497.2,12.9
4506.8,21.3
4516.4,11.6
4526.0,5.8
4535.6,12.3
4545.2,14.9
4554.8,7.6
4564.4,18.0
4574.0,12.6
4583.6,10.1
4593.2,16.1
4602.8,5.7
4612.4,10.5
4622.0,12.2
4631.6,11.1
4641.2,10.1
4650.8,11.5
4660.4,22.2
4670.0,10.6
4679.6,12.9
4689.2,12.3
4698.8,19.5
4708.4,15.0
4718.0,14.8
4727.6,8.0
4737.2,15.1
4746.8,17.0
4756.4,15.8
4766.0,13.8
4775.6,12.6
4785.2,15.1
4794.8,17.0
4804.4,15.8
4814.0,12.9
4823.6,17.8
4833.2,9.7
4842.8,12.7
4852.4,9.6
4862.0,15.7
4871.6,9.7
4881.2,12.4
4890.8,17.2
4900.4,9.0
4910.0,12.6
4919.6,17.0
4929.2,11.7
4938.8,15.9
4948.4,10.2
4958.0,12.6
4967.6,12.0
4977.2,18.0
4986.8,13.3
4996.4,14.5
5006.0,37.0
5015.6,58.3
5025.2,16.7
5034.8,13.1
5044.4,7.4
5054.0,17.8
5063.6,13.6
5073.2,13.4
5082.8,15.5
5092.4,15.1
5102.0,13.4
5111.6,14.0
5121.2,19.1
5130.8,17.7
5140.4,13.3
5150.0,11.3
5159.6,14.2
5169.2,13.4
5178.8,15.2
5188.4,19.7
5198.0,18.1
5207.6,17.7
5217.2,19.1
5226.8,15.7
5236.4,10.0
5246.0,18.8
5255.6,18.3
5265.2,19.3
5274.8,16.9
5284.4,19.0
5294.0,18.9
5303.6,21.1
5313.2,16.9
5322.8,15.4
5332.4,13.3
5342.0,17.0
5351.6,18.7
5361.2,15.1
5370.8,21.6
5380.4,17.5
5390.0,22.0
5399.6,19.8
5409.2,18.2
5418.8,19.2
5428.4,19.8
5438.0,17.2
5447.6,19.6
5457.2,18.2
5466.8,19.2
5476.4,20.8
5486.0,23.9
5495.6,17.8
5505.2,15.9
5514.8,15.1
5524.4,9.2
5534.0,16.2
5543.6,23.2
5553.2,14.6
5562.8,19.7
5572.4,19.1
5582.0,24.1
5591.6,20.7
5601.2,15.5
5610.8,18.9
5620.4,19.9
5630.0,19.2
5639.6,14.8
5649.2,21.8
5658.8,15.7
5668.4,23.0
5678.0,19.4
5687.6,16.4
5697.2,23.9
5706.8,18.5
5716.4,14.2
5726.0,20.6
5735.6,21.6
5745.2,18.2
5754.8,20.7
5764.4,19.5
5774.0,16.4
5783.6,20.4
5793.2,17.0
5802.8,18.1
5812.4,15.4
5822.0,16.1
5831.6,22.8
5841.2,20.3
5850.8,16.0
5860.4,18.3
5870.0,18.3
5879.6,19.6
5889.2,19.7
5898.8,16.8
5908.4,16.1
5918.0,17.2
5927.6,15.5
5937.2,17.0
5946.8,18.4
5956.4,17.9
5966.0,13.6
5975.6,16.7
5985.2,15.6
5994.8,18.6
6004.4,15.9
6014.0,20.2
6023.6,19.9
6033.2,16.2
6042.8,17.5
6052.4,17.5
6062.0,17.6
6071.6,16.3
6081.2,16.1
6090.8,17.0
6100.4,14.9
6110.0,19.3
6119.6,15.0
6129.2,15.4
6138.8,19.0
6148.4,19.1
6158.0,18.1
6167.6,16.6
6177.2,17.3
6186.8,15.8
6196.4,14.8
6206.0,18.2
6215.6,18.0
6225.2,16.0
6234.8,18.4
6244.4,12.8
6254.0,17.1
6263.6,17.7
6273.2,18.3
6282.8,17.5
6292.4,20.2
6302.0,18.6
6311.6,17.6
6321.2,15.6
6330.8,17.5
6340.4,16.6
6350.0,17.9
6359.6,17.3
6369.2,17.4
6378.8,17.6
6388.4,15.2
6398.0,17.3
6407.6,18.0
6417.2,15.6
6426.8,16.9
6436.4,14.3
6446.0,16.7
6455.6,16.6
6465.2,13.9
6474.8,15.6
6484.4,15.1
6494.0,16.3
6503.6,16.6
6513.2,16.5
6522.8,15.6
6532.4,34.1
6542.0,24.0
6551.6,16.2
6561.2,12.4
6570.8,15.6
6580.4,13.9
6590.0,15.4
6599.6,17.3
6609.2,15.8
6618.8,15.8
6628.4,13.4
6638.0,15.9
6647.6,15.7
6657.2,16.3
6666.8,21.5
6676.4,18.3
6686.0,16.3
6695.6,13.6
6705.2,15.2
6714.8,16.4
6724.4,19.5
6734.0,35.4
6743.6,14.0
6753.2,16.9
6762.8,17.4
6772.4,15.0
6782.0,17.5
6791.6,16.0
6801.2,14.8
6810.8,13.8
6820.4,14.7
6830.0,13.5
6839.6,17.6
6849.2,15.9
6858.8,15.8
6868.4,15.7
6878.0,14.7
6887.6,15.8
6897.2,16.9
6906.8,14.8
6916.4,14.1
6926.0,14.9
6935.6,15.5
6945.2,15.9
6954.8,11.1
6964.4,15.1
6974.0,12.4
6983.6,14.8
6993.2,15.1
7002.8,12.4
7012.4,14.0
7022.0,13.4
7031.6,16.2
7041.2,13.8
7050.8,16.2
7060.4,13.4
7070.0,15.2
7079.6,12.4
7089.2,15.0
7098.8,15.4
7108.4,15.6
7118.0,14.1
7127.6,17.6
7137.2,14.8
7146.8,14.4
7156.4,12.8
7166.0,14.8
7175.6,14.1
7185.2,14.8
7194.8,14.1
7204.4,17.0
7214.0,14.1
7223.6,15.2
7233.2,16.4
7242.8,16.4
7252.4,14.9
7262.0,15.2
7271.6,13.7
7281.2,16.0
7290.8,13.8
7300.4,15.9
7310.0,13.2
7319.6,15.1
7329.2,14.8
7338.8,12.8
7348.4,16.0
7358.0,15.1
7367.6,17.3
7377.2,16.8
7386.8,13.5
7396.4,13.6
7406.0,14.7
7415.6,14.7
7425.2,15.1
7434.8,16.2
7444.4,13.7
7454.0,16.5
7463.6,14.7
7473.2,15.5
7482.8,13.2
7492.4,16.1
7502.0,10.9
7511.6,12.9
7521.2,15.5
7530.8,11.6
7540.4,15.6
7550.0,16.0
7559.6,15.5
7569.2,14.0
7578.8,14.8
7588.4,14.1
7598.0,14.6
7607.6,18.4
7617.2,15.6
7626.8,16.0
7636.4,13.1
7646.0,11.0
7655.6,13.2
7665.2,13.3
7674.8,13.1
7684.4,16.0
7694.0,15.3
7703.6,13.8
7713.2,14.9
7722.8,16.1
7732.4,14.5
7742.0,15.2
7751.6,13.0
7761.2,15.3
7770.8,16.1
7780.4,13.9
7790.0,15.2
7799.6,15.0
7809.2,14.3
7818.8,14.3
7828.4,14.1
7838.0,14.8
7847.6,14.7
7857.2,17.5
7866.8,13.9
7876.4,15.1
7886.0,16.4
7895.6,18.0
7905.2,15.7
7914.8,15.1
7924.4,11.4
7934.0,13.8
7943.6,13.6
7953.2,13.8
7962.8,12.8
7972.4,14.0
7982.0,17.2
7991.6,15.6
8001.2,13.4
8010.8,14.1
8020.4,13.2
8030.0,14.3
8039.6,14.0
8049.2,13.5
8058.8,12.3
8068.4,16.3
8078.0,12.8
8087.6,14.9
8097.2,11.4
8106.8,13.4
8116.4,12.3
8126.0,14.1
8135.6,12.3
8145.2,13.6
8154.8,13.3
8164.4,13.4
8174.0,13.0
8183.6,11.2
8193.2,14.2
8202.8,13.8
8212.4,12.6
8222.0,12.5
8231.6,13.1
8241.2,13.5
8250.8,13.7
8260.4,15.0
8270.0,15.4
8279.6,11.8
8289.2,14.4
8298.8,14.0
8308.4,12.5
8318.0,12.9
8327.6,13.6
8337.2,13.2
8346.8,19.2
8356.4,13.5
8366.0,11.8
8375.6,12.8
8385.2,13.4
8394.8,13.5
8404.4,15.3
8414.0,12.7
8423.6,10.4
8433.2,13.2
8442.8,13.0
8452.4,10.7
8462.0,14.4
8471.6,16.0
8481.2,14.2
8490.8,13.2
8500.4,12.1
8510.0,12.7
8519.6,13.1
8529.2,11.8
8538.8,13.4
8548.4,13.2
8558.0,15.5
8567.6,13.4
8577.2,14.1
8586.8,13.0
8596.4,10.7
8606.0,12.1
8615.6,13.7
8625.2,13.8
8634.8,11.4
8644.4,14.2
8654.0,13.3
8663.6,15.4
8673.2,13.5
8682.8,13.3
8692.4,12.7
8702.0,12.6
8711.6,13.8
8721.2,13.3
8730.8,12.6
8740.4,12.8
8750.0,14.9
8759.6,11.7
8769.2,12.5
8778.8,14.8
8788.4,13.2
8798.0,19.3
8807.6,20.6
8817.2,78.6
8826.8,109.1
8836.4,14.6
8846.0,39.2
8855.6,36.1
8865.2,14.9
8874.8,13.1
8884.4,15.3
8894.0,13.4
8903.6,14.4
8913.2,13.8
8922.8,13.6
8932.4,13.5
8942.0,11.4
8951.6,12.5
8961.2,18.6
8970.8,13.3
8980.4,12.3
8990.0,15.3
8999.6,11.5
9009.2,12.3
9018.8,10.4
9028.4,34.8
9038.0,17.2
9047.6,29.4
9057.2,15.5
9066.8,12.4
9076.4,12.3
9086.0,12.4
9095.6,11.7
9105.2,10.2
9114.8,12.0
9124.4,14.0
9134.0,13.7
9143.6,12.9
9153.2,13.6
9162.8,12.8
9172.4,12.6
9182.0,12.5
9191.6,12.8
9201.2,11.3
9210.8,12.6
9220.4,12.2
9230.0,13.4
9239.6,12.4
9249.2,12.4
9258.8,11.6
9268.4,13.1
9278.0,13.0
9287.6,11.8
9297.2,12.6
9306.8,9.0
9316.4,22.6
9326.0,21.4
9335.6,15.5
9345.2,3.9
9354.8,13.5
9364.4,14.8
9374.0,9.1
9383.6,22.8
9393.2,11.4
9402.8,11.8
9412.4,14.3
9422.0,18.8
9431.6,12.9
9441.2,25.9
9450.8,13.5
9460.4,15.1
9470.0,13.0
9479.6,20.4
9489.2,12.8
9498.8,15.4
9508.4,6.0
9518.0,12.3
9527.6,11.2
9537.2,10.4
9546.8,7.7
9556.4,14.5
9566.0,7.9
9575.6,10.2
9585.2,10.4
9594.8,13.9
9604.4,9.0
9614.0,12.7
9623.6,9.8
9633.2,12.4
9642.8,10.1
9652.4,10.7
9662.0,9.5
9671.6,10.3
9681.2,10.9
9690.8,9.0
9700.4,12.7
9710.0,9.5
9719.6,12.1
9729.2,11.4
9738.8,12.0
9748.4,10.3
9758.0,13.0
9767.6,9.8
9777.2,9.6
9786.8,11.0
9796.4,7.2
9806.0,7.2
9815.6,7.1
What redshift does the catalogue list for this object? 0.34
